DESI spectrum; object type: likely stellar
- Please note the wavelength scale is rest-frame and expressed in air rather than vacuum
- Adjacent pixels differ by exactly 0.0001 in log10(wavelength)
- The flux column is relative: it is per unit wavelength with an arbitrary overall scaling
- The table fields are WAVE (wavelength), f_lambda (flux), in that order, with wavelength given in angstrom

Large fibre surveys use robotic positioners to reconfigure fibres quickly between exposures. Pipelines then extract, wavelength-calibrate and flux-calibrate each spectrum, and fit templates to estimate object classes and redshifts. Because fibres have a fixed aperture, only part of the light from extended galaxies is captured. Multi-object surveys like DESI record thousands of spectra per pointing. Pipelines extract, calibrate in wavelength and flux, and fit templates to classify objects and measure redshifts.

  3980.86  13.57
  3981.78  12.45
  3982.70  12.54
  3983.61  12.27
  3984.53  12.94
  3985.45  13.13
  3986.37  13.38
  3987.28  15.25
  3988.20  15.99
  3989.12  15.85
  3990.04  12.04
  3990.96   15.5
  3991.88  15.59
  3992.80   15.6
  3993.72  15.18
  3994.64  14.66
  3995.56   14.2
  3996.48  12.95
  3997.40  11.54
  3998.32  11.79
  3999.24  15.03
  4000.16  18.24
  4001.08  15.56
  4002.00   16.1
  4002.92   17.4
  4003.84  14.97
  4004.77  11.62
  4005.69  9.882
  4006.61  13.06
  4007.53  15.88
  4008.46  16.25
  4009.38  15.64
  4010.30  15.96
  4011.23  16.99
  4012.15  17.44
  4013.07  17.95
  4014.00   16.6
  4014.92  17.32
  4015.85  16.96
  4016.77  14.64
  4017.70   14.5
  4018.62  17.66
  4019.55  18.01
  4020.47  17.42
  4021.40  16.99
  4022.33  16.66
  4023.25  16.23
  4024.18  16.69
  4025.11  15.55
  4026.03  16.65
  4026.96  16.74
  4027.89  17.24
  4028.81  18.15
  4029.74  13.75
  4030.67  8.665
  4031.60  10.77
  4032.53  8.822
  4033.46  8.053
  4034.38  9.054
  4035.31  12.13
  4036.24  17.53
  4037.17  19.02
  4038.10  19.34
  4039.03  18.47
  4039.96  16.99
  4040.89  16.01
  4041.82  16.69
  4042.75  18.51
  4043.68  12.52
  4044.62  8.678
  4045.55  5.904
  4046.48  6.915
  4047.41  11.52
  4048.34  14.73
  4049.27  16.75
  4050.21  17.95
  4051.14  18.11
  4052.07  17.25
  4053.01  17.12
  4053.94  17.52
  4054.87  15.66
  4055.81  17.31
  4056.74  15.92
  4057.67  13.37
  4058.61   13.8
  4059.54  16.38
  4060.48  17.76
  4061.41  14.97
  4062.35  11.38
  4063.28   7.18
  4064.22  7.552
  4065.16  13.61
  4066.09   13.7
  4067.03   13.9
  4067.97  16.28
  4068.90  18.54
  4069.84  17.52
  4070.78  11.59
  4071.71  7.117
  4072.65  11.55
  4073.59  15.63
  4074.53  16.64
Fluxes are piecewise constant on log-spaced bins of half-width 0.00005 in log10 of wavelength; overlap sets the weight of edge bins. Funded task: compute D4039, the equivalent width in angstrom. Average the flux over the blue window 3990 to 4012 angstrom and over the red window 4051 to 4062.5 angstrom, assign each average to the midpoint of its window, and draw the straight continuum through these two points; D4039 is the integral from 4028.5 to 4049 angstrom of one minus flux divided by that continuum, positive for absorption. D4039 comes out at 3.00 angstrom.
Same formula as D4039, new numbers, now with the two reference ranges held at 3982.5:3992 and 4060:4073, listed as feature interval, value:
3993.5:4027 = -4.5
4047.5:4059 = -2.5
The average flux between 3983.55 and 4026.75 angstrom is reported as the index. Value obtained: 15.3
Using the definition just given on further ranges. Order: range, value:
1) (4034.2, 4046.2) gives 14.7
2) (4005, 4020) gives 15.9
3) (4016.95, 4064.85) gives 14.7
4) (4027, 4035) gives 12.1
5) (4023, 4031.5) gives 15.3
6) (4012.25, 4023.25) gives 16.8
